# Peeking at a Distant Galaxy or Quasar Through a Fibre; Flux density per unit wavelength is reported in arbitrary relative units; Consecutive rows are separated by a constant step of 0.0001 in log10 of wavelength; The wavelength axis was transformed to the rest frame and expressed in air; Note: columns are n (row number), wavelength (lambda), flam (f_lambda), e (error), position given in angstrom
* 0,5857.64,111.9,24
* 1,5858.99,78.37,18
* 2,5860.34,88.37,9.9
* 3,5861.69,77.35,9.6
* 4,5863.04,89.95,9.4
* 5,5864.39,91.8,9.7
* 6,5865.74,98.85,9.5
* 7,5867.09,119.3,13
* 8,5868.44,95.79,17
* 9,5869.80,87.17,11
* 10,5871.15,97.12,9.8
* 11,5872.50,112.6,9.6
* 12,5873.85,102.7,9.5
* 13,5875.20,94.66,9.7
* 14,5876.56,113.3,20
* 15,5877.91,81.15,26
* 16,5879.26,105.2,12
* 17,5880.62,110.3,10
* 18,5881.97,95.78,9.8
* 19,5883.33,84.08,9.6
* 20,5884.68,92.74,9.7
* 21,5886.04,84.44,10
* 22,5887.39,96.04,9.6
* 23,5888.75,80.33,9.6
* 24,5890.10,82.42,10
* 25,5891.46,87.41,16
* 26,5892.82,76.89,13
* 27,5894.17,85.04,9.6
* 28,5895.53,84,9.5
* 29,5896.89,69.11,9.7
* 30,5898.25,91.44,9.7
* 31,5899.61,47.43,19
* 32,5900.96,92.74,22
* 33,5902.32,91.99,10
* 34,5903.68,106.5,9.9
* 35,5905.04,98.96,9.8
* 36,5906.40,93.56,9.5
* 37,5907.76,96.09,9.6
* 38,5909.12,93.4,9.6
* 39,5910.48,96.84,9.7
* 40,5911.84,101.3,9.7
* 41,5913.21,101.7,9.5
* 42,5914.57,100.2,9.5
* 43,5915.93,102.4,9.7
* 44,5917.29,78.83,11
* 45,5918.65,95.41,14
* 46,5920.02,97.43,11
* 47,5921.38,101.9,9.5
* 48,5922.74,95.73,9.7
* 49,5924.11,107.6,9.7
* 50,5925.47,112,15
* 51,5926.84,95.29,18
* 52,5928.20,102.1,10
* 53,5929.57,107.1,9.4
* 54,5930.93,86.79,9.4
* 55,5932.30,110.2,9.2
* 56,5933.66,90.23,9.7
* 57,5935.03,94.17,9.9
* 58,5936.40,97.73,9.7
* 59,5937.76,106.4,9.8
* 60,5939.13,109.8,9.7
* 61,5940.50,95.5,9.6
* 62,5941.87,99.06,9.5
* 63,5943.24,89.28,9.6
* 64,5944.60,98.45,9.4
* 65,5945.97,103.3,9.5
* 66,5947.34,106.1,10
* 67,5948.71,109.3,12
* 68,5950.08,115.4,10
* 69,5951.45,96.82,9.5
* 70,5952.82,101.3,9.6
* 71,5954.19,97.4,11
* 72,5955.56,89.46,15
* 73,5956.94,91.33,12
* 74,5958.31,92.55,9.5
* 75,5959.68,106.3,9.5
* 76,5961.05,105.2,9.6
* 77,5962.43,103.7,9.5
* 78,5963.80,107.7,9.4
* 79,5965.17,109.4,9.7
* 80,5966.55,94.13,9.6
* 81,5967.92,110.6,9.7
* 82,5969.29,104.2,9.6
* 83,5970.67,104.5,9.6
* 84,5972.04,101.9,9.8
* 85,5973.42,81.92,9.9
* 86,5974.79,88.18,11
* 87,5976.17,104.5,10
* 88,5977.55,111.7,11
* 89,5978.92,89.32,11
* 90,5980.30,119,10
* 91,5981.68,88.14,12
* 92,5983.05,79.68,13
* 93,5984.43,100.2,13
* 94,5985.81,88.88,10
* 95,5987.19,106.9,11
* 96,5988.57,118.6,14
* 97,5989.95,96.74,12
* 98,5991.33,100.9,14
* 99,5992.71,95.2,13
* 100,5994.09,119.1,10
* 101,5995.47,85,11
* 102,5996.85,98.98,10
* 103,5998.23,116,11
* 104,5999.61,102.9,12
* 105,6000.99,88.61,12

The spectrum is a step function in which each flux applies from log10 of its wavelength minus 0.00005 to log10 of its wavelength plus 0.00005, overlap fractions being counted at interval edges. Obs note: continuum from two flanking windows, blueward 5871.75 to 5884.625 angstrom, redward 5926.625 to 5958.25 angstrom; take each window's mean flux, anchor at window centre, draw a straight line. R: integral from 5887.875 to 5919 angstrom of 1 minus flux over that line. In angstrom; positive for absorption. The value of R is 3.2 angstrom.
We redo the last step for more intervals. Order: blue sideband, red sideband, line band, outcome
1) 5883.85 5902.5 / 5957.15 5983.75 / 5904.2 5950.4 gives -4.7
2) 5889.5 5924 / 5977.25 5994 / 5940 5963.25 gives -1.0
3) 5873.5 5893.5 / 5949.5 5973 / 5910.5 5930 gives -0.6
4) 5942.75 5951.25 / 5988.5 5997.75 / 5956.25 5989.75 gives 0.7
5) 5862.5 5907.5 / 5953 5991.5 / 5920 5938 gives -0.8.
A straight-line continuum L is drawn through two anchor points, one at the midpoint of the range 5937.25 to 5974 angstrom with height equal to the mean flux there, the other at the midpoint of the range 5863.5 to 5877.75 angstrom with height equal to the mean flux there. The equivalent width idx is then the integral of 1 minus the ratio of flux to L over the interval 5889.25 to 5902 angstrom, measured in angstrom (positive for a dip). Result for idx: 2.62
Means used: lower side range 100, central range 80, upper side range 101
